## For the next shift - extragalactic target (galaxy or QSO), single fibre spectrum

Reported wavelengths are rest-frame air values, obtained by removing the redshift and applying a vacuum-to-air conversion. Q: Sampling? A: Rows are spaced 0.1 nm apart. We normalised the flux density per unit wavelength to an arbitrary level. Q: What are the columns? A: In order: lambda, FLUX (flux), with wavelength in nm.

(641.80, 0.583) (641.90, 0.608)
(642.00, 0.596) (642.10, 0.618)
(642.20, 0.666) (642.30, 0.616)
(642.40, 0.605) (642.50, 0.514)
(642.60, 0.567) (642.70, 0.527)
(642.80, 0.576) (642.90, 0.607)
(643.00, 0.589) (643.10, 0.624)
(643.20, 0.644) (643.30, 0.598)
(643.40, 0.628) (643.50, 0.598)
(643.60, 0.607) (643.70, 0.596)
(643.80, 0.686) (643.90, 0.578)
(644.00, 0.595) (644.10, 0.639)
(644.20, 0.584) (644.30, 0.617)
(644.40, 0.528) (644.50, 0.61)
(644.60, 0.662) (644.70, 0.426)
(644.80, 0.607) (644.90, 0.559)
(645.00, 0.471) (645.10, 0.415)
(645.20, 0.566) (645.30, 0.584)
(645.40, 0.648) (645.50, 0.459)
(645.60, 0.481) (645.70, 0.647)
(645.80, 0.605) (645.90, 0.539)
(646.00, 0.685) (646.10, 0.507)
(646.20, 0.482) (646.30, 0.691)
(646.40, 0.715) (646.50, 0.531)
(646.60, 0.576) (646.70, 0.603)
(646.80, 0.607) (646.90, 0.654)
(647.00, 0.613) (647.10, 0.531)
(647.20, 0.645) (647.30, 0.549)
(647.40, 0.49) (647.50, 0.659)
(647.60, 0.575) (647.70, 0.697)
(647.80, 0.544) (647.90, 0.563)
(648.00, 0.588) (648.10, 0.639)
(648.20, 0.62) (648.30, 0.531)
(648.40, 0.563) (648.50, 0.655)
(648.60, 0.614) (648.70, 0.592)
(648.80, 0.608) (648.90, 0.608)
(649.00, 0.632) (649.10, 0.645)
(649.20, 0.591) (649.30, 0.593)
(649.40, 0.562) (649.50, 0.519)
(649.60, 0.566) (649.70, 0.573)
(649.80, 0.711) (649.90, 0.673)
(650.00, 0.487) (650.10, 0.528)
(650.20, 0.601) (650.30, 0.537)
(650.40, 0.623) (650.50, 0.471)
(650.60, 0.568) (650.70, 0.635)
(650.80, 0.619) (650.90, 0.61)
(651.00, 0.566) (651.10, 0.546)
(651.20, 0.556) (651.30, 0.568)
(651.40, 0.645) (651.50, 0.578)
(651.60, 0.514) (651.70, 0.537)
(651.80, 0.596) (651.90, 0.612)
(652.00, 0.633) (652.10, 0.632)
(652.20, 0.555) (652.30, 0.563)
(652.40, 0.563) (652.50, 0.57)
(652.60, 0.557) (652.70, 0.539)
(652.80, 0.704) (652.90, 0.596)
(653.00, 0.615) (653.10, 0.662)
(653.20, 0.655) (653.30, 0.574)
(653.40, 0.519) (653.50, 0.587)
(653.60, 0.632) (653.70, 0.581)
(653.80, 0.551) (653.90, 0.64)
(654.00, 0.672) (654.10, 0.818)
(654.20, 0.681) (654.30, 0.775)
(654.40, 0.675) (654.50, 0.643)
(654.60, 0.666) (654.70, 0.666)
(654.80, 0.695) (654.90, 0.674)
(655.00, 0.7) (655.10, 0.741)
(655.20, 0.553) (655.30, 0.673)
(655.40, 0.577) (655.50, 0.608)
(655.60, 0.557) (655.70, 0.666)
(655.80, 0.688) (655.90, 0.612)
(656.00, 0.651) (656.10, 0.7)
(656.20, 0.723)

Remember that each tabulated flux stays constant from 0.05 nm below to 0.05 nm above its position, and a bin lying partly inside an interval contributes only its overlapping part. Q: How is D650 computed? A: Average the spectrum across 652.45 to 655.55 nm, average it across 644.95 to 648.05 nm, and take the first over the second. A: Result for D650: 1.1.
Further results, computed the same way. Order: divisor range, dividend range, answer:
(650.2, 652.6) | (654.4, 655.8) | 1.12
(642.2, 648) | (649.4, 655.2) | 1.04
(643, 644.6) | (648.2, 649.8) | 0.98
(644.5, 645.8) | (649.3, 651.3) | 1.05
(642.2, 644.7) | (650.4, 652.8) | 0.97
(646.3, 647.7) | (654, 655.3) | 1.14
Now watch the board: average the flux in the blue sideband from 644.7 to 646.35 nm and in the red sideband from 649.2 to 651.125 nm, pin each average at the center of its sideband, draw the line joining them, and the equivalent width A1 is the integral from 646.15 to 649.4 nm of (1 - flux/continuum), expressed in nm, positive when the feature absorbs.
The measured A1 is -0.19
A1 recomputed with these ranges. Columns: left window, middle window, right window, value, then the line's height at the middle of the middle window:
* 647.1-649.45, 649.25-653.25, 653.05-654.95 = 0.25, 0.625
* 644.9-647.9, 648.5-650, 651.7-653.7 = -0.05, 0.586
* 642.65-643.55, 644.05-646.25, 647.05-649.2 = 0.14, 0.598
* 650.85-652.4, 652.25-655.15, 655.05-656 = -0.14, 0.608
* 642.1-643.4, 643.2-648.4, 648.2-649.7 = 0.08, 0.594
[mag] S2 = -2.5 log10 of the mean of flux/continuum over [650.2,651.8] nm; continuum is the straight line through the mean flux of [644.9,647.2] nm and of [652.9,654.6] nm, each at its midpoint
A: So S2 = 0.08 mag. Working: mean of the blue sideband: 0.574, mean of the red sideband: 0.642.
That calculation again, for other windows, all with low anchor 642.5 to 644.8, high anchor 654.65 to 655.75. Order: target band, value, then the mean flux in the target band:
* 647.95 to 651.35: 0.06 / 0.588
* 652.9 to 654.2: 0.02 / 0.626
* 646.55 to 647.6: 0.03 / 0.592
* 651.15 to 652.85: 0.09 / 0.584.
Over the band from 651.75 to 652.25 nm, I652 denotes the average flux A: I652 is 0.606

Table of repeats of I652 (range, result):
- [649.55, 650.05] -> 0.602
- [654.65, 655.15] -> 0.695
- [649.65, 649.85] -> 0.642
